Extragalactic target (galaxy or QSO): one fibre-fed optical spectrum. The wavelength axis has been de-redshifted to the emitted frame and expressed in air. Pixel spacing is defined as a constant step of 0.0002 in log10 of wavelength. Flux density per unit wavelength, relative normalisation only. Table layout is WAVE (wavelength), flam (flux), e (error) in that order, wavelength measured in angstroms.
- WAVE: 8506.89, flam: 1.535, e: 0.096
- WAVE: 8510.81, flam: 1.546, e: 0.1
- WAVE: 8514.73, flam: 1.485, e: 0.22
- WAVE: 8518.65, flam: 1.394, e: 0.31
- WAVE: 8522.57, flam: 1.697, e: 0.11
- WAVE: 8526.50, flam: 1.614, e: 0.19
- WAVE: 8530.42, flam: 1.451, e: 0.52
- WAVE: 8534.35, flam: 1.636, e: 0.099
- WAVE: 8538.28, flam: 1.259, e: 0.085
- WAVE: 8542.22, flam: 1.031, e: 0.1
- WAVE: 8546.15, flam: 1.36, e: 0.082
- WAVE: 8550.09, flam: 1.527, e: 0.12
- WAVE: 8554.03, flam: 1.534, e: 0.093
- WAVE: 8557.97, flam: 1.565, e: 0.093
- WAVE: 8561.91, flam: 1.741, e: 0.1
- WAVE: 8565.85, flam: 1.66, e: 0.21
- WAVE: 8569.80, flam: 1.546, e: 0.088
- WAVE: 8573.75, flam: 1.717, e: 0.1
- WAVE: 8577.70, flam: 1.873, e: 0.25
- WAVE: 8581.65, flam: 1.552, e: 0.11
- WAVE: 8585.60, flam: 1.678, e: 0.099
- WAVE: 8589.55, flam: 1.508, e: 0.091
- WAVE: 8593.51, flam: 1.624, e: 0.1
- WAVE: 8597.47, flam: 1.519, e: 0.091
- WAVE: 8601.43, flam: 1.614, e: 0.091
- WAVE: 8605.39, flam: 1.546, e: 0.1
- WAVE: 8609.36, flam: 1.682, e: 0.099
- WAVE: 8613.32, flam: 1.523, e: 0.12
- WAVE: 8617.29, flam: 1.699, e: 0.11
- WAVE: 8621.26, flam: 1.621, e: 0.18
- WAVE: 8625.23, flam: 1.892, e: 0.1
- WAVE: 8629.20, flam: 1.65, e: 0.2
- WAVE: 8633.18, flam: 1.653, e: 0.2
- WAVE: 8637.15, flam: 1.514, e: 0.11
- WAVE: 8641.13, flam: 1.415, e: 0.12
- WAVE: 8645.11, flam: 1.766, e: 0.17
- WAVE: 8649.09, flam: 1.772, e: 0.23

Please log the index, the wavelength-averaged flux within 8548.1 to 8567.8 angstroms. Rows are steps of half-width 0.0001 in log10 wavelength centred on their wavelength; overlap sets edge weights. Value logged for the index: 1.61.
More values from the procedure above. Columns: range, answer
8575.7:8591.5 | 1.65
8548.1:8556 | 1.53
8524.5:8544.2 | 1.4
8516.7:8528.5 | 1.57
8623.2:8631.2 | 1.77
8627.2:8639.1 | 1.61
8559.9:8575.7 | 1.67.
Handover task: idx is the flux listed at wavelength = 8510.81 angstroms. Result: 1.546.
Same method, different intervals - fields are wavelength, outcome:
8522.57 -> 1.697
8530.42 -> 1.451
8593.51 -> 1.624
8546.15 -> 1.36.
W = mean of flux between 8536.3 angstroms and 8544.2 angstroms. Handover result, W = 1.15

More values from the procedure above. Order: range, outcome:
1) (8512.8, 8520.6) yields 1.44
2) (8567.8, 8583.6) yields 1.67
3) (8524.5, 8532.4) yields 1.53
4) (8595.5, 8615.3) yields 1.58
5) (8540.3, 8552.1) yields 1.31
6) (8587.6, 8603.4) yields 1.57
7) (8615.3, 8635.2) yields 1.7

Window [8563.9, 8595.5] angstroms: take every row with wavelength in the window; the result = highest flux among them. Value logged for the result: 1.873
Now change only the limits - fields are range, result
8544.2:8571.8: 1.741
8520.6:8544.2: 1.697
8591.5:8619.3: 1.699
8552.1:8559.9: 1.565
